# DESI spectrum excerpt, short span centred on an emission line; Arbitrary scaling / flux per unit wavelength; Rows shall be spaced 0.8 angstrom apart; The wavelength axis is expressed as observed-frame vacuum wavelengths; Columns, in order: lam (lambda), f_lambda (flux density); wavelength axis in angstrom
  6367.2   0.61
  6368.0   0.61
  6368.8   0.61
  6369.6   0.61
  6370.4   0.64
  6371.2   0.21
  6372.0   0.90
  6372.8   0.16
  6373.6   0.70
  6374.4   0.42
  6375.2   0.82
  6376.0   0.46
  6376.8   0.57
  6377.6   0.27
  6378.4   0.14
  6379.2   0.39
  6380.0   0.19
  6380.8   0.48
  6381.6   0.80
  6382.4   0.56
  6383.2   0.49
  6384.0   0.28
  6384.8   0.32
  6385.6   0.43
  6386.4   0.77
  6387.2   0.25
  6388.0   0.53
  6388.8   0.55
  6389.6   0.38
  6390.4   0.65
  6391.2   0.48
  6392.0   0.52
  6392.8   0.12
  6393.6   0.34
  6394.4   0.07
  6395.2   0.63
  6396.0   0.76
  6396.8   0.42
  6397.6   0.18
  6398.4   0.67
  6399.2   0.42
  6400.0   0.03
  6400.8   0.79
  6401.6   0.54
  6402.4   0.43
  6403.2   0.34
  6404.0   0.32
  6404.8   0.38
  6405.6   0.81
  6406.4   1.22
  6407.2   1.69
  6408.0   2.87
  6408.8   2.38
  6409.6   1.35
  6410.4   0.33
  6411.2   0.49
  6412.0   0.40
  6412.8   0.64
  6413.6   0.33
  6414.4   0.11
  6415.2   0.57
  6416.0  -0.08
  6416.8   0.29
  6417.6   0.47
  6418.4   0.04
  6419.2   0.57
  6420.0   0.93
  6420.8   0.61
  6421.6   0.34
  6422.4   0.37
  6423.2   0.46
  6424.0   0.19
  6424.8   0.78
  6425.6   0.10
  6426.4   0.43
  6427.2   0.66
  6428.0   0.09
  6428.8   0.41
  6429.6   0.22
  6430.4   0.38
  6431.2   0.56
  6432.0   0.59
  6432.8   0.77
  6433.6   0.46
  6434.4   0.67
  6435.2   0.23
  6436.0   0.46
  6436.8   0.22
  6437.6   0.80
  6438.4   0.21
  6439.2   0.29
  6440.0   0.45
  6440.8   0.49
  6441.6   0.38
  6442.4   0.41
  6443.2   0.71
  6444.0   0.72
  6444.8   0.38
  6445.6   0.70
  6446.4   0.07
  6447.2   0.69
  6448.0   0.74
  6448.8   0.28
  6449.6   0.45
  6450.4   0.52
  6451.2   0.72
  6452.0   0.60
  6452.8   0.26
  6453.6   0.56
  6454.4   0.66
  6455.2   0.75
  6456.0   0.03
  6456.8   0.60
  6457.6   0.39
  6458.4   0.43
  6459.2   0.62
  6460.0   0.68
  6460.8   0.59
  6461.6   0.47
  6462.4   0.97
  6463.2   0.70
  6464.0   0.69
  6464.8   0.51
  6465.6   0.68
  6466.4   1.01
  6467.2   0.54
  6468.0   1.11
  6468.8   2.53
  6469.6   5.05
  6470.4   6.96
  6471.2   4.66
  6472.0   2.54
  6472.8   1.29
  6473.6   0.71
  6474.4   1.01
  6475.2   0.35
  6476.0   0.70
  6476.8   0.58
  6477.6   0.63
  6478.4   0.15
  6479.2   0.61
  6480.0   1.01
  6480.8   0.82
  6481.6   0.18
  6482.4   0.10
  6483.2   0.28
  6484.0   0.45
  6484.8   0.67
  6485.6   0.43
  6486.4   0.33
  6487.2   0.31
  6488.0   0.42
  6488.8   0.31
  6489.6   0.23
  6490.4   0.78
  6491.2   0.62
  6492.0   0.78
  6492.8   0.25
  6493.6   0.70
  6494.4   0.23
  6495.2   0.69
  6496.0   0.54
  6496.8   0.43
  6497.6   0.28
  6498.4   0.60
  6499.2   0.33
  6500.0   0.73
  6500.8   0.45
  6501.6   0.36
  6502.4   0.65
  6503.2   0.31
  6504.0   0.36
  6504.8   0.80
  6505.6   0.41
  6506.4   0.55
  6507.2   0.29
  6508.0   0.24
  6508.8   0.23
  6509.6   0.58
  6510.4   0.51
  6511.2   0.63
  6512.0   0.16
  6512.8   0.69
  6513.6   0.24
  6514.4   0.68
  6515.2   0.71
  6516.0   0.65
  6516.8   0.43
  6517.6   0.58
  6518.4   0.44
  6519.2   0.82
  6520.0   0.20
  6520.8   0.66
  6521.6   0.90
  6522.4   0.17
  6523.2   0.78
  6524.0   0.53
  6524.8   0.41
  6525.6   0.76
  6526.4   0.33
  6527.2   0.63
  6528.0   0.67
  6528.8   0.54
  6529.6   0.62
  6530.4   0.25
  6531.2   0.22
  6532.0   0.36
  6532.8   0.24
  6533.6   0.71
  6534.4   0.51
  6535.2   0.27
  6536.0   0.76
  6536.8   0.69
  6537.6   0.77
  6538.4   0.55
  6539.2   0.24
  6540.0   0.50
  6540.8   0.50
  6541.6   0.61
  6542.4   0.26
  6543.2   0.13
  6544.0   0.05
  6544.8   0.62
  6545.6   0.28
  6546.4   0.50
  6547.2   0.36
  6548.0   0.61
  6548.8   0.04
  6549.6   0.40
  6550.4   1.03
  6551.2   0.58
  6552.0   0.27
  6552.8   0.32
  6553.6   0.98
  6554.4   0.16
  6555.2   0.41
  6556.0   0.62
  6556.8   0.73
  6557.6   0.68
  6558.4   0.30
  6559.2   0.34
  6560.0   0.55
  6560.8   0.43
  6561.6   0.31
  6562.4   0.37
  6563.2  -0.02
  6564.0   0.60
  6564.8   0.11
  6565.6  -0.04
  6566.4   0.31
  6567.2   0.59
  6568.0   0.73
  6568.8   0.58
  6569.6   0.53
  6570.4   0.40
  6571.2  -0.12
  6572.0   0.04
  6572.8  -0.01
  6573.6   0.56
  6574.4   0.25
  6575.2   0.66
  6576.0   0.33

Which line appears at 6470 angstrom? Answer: [O III]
